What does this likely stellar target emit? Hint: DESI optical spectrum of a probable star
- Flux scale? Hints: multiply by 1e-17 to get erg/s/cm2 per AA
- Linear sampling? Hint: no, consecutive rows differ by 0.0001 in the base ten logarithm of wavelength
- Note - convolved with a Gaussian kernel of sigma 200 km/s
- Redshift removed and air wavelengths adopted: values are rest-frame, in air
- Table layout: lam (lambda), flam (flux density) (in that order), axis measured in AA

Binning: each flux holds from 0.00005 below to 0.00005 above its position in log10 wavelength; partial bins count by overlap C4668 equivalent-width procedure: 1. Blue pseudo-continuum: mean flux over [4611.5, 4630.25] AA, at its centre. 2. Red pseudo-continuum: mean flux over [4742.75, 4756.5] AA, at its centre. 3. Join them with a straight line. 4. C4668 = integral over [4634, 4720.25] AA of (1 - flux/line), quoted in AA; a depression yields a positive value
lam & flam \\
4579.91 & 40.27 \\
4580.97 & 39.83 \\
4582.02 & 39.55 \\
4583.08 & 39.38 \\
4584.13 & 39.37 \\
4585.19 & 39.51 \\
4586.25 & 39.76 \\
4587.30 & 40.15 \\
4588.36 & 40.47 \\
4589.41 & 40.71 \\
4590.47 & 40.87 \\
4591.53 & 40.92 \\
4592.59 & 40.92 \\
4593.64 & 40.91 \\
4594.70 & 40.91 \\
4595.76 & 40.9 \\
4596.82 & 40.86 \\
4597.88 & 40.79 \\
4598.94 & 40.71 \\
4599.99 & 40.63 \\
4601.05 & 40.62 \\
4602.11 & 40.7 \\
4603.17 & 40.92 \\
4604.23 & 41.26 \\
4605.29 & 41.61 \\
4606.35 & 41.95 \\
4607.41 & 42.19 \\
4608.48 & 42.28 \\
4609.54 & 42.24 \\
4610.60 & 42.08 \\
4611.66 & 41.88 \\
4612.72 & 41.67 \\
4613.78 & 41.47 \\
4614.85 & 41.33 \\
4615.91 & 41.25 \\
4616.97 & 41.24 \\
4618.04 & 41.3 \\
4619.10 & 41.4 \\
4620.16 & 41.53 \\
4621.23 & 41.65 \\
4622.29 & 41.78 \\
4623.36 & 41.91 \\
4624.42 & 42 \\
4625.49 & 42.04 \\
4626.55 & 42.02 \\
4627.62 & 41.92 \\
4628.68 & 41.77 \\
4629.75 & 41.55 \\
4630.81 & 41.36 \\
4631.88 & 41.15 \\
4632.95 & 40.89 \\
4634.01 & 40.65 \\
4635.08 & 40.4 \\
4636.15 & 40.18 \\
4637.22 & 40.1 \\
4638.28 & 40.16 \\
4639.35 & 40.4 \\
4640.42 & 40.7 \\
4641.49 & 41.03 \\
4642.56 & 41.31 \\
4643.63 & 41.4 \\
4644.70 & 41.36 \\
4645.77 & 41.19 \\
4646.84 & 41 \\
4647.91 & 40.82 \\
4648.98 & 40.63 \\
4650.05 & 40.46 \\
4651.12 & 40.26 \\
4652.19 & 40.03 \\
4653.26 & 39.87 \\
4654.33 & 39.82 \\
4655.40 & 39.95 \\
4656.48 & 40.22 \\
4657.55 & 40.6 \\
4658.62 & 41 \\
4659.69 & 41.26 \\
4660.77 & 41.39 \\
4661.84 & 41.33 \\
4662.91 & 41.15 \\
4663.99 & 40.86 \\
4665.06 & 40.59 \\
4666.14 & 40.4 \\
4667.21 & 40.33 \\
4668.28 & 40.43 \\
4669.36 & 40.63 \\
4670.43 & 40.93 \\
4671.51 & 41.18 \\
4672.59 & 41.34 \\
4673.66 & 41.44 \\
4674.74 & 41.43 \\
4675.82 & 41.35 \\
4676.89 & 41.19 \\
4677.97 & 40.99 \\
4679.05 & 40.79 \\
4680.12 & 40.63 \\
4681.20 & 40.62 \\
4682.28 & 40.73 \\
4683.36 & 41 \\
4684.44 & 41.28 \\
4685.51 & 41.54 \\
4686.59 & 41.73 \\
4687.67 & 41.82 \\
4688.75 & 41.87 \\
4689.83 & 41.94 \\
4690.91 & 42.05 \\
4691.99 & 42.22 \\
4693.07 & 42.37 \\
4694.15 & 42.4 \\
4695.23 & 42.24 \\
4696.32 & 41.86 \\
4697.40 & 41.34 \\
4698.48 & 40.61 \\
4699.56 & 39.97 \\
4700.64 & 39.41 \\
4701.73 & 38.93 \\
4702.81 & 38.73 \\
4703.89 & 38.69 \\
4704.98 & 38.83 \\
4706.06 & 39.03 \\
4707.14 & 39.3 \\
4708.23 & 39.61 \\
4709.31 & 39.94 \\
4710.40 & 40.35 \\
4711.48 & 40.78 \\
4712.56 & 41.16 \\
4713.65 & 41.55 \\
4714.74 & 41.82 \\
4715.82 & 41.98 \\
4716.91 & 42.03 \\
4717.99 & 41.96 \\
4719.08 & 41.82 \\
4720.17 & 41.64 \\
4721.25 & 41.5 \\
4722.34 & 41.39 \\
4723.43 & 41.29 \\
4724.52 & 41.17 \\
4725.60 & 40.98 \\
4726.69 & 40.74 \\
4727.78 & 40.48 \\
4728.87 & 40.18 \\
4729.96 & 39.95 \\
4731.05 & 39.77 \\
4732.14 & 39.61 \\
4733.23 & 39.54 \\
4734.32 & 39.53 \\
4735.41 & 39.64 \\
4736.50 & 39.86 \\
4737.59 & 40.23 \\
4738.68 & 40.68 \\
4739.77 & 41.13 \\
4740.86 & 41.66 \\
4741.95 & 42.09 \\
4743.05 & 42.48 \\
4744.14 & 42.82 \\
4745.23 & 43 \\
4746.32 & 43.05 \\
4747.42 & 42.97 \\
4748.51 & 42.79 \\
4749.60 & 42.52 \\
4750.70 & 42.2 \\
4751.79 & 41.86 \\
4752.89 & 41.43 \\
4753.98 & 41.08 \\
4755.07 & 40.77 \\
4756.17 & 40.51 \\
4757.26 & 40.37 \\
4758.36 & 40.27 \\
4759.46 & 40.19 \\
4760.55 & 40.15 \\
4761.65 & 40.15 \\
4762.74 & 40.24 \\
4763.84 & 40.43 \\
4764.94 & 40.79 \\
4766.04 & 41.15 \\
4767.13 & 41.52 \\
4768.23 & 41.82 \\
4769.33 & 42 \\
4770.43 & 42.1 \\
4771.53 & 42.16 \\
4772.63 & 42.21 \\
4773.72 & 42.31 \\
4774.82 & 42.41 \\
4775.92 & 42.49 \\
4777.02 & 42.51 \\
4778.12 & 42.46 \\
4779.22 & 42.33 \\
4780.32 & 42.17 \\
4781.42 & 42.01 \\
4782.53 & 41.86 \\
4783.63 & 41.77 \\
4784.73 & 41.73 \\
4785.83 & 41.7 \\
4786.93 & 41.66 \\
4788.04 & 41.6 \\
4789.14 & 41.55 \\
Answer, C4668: 2.1 AA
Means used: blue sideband 41.6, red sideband 42.1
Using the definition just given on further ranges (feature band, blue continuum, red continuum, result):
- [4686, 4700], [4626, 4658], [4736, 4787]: -0.2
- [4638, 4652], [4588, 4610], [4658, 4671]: 0.0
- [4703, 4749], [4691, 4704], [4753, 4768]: -0.2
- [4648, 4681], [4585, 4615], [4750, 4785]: 0.4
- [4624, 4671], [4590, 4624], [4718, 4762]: 0.5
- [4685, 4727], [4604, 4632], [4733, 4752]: 0.6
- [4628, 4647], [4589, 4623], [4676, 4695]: 0.2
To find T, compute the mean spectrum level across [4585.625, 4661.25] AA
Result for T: 41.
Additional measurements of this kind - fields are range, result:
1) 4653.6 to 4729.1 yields 40.9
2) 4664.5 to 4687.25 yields 41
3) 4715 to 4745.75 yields 41.1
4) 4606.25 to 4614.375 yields 41.9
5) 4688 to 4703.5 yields 41.1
